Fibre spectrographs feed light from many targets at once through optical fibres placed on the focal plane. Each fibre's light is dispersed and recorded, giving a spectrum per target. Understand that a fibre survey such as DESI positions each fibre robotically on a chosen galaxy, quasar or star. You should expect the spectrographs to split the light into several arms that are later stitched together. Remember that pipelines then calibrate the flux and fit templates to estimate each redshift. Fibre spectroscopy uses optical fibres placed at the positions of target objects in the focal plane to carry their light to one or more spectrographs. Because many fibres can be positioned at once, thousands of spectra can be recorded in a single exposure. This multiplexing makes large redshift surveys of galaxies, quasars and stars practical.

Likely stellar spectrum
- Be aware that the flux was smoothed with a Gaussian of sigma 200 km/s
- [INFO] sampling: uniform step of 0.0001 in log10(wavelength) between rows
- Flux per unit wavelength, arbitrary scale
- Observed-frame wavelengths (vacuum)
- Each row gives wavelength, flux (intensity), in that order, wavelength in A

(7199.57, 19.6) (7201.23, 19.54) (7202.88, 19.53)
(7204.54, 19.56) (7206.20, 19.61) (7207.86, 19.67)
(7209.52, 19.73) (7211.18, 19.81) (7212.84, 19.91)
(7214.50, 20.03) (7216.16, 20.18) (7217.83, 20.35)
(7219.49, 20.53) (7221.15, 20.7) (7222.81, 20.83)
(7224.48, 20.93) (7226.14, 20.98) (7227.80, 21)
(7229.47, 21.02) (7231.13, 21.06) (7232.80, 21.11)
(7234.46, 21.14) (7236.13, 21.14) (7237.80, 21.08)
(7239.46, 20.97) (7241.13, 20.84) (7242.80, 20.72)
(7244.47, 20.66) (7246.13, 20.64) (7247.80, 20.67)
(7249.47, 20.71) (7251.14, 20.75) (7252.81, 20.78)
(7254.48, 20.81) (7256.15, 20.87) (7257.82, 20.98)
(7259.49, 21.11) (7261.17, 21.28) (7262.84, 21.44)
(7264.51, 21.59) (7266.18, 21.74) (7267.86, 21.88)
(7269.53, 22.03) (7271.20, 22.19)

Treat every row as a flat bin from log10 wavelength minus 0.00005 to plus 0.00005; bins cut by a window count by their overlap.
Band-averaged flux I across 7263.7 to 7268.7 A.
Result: 21.7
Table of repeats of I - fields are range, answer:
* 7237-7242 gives 21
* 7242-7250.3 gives 20.7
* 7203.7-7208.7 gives 19.6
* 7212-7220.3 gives 20.2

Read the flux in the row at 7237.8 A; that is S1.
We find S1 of 21.08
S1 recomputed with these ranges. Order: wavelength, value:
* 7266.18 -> 21.74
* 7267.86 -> 21.88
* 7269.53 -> 22.03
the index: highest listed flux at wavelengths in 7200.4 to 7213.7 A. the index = 19.91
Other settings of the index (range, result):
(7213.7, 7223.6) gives 20.83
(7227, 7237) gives 21.14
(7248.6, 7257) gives 20.87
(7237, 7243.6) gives 21.08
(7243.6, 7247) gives 20.66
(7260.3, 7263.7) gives 21.44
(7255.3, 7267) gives 21.74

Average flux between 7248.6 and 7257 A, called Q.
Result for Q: 20.8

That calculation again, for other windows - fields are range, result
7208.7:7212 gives 19.8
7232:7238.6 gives 21.1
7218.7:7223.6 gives 20.7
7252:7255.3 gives 20.8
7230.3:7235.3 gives 21.1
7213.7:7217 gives 20.1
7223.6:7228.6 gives 21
